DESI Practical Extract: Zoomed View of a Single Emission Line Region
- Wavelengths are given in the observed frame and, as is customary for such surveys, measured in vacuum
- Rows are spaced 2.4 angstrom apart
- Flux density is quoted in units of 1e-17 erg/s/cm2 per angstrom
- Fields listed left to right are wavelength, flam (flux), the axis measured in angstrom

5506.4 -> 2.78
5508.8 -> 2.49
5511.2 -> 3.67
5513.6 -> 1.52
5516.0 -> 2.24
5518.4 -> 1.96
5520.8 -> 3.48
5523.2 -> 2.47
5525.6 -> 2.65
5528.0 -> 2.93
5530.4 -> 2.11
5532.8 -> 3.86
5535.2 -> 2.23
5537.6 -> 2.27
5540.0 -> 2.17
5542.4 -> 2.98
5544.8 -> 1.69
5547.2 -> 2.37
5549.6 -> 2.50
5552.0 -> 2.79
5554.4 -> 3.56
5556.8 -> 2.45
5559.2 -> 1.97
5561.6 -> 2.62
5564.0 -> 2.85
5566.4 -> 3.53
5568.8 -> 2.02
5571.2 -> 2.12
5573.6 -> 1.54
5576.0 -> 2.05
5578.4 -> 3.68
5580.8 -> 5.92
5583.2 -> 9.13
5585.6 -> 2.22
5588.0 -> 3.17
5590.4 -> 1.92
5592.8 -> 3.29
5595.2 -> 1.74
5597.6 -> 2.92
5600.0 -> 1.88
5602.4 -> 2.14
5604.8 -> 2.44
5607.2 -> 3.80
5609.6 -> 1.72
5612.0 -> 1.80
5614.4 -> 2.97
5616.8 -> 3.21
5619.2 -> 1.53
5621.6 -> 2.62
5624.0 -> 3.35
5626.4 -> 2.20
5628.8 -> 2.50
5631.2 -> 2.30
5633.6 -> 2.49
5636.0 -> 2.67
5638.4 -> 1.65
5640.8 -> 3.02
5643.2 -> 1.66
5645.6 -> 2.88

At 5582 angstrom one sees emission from Hbeta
